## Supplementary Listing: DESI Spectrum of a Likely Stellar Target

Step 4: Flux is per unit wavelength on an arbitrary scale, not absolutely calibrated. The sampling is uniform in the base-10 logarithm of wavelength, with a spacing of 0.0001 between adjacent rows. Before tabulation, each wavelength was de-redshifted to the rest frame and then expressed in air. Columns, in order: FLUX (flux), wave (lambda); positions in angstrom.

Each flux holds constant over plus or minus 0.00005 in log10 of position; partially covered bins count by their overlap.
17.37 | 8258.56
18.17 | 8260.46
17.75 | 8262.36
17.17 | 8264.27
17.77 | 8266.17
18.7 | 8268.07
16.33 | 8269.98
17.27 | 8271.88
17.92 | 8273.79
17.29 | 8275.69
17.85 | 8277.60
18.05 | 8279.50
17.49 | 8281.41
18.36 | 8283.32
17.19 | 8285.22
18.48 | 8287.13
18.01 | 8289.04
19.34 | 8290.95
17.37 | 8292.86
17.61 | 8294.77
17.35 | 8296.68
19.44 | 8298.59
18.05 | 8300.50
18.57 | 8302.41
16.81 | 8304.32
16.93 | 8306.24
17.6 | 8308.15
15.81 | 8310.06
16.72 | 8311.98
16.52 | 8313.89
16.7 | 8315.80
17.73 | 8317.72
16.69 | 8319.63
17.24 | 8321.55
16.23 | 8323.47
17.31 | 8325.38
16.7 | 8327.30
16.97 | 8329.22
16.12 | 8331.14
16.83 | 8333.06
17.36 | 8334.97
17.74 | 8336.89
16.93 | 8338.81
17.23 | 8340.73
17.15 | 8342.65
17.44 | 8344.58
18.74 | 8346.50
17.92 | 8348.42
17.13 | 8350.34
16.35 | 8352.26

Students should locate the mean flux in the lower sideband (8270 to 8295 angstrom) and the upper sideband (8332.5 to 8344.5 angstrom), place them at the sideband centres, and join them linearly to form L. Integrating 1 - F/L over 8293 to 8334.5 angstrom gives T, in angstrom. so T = 0.8 angstrom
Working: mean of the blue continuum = 17.8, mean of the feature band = 17.1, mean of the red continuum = 17.2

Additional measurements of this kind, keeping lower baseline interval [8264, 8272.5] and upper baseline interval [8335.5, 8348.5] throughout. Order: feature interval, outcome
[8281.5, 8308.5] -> -0.6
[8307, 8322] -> 0.6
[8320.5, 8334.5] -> 0.6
